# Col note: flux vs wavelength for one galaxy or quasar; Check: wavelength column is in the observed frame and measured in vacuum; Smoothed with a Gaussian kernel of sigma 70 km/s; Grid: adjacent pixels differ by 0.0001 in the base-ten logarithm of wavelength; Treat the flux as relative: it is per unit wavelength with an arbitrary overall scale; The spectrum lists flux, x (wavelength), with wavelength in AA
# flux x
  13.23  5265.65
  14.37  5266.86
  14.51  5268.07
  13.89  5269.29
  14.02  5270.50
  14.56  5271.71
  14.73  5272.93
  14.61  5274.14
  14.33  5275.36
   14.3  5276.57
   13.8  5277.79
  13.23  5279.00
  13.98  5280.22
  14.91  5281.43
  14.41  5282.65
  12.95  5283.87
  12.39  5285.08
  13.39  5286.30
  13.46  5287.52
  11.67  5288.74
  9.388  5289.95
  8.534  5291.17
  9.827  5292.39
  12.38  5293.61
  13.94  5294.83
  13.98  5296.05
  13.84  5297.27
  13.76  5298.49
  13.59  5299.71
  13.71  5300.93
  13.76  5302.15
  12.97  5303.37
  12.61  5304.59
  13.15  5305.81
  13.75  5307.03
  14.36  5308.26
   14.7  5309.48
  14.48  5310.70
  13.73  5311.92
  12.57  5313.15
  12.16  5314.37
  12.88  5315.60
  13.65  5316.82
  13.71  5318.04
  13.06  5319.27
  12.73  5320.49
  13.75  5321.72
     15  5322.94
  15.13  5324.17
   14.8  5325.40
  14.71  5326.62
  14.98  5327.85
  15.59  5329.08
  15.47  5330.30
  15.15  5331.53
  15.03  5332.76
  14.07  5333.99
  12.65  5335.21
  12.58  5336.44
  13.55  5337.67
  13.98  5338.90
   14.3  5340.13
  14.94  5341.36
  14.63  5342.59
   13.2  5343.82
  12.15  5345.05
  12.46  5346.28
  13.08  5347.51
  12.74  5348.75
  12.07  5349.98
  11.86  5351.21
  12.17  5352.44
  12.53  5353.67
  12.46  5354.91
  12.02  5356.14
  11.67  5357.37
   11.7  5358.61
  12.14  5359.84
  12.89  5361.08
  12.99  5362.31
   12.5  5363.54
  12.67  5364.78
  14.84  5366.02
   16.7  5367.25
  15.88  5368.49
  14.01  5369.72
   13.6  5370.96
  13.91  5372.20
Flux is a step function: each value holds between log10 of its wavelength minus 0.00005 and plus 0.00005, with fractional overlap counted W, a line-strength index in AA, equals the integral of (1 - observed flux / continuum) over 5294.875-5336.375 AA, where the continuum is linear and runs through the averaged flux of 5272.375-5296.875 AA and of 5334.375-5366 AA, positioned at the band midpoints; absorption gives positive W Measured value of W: -3.1 AA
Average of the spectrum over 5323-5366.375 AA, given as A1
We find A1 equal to 13.4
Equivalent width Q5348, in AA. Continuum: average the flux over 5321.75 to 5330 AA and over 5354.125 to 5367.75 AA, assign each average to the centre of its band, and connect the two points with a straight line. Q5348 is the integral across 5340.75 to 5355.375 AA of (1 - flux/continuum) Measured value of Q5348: 0.88 AA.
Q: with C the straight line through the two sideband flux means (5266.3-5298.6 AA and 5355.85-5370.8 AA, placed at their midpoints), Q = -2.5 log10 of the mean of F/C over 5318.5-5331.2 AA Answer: -0.09 mag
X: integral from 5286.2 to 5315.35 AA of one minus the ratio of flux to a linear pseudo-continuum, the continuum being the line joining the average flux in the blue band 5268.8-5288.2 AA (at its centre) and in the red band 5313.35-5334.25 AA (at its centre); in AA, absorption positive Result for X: 2.4 AA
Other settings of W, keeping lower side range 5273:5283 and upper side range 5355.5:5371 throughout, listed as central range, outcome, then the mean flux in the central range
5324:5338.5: -0.82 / 14.4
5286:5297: 1.74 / 11.9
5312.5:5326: 0.21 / 13.6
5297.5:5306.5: 0.38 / 13.4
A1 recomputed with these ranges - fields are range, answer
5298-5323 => 13.5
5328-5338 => 14.3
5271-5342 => 13.6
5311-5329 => 13.8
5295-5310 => 13.7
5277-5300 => 12.8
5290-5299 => 12.1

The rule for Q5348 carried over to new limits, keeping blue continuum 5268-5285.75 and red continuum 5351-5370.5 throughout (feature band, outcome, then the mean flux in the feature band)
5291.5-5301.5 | 0.6 AA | 13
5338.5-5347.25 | -0.2 AA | 13.6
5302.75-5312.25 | 0.0 AA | 13.7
